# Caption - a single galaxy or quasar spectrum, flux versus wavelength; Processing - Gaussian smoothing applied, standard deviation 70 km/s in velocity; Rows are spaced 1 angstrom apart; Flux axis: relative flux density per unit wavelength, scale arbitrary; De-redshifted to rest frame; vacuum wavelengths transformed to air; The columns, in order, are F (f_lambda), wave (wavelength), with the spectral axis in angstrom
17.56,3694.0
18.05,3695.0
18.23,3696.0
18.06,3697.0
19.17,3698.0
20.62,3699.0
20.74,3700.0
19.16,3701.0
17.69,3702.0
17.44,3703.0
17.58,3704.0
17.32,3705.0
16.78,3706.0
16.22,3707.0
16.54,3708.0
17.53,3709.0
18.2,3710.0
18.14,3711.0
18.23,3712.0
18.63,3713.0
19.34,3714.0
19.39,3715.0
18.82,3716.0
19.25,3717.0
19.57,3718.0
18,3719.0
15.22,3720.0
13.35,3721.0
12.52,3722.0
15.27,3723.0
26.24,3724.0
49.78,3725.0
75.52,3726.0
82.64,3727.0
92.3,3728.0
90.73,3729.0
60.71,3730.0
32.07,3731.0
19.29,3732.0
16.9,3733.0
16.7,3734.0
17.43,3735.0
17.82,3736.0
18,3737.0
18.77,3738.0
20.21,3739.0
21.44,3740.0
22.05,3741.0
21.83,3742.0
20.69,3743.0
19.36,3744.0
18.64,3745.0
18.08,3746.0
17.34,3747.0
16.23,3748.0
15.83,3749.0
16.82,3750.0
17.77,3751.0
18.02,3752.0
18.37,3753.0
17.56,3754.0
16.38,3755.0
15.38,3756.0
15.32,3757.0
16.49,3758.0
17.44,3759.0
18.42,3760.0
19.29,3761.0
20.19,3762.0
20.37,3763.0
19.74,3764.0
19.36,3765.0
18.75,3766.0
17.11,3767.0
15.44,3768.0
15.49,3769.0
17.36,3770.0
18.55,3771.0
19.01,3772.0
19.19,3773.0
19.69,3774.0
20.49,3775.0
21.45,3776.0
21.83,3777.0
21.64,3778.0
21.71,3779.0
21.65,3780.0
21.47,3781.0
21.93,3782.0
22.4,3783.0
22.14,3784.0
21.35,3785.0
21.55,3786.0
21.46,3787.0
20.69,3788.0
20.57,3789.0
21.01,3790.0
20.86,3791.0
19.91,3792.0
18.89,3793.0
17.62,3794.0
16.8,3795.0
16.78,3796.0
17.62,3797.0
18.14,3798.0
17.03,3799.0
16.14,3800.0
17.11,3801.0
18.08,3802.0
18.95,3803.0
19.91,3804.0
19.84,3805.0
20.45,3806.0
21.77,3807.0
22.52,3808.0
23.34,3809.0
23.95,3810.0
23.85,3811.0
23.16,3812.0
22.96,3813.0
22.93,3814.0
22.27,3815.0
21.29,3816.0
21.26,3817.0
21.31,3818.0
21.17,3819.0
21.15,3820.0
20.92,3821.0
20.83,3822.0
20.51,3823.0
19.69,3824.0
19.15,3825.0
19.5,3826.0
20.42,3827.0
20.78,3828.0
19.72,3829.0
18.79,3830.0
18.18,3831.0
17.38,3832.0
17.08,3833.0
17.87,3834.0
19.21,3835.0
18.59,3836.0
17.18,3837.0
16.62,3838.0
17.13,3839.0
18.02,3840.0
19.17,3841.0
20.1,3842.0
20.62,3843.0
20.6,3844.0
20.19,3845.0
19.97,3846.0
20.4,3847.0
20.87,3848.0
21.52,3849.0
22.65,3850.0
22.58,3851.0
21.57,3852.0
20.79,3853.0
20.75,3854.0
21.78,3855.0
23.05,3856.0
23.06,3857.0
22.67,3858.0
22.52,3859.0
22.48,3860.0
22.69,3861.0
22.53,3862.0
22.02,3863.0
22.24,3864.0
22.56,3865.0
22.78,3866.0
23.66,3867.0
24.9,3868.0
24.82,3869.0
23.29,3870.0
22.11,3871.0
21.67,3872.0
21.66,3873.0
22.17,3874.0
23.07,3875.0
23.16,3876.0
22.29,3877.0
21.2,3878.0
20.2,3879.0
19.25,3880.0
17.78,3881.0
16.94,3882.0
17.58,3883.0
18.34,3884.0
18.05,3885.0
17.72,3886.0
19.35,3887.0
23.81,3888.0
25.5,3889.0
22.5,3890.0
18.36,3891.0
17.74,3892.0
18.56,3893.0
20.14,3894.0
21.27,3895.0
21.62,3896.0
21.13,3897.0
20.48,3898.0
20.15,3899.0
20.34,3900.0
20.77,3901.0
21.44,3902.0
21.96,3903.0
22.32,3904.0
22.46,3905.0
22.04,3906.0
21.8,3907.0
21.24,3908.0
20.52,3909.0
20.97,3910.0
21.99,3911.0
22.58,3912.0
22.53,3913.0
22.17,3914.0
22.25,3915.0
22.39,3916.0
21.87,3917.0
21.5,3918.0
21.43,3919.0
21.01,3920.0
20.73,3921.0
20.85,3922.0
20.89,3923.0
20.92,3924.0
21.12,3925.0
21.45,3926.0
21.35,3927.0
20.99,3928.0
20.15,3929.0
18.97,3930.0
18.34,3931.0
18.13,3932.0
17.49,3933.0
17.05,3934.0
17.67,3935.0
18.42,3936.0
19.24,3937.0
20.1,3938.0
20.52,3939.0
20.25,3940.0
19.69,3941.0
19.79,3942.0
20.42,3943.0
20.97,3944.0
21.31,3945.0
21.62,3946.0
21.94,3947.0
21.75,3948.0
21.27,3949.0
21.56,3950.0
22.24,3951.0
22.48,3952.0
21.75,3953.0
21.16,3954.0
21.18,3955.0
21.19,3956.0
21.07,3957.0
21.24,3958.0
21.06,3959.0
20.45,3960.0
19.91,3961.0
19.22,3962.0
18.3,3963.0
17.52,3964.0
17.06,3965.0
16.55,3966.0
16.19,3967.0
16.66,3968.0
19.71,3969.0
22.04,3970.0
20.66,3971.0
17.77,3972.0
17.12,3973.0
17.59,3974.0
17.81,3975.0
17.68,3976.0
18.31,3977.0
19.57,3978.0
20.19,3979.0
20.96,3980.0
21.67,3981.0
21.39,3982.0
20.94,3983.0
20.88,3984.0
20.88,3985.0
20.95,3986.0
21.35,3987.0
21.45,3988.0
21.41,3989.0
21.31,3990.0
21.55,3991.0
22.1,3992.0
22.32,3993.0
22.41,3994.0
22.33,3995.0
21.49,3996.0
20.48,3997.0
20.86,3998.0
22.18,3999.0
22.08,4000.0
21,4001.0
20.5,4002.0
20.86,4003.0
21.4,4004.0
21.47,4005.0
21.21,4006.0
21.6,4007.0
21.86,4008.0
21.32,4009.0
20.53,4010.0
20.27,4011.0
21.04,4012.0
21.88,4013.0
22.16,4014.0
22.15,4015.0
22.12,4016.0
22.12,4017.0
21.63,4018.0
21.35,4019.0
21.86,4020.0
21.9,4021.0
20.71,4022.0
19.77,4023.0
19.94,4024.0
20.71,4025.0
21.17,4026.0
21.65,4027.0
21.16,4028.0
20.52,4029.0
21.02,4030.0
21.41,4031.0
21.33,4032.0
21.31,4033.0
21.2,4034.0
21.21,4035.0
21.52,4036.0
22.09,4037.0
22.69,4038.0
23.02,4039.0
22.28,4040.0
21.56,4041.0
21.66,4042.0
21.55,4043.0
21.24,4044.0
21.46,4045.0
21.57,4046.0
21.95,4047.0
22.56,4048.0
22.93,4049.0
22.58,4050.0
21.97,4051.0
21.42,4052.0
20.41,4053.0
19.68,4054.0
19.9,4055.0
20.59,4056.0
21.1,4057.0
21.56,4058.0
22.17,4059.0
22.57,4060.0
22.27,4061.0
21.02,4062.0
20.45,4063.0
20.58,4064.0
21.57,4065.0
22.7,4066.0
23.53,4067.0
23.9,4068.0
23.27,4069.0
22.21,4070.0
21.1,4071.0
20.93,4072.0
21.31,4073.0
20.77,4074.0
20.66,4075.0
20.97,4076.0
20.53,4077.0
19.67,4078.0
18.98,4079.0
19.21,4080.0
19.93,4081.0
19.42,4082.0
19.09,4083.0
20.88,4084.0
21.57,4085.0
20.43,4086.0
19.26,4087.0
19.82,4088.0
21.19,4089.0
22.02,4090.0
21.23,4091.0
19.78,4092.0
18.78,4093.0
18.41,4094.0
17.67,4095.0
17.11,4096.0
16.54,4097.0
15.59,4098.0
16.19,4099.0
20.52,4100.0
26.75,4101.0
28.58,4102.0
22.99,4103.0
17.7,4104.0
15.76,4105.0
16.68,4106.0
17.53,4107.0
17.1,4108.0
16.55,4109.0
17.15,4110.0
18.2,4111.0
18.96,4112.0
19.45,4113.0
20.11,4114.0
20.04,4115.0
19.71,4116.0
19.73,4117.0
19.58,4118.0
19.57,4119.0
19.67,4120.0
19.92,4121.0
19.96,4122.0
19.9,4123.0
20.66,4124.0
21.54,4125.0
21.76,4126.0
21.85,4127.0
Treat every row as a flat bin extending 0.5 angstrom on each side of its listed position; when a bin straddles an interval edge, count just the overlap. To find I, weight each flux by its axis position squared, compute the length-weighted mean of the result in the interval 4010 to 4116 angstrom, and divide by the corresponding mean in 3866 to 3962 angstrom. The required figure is 1.07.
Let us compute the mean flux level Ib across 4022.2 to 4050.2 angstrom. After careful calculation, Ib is 21.5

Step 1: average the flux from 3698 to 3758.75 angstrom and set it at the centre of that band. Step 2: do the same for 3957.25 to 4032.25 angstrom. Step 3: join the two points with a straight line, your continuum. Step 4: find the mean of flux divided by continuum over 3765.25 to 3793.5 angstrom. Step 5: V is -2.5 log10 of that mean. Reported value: 0.159 mag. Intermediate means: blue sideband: 23.9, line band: 20.1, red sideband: 20.6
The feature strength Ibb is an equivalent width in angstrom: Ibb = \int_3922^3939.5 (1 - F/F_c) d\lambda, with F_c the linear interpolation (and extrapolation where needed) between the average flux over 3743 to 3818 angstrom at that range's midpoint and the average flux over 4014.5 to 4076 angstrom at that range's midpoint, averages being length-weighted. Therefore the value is 0.9 angstrom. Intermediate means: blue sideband 19.5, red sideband 21.5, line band 19.6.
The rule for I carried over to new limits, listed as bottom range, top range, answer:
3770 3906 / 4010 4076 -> 1.16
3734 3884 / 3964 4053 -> 1.16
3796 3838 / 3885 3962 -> 1.10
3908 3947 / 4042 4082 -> 1.11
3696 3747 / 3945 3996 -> 0.91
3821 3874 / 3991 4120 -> 1.11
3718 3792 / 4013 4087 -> 1.05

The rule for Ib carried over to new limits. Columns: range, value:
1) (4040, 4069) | 21.7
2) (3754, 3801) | 19.1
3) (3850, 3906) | 21.4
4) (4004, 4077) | 21.5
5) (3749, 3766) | 17.9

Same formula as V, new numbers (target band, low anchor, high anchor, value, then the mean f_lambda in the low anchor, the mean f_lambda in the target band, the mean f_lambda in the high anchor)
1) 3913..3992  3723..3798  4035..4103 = 0.09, 23.8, 20.2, 21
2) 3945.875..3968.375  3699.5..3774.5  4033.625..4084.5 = 0.09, 22.9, 20.1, 21.4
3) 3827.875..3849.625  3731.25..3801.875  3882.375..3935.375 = 0.04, 19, 19.1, 20.6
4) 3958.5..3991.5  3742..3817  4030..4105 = 0.05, 19.5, 19.6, 21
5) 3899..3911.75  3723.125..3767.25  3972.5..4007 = 0.06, 26.5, 21.5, 20.8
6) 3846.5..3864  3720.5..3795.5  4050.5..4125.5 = 0.03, 23.6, 22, 20.2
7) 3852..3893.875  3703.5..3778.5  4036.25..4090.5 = 0.05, 23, 21.4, 21.3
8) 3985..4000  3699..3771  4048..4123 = -0.03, 23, 21.6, 20.3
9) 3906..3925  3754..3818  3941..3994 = -0.07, 19.8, 21.5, 20.3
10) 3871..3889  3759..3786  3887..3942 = 0.00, 19.8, 20.4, 20.7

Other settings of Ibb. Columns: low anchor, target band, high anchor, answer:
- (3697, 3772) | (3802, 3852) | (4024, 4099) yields 4.4 angstrom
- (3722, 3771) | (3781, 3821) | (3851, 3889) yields 5.4 angstrom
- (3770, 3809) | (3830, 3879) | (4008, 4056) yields -1.7 angstrom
